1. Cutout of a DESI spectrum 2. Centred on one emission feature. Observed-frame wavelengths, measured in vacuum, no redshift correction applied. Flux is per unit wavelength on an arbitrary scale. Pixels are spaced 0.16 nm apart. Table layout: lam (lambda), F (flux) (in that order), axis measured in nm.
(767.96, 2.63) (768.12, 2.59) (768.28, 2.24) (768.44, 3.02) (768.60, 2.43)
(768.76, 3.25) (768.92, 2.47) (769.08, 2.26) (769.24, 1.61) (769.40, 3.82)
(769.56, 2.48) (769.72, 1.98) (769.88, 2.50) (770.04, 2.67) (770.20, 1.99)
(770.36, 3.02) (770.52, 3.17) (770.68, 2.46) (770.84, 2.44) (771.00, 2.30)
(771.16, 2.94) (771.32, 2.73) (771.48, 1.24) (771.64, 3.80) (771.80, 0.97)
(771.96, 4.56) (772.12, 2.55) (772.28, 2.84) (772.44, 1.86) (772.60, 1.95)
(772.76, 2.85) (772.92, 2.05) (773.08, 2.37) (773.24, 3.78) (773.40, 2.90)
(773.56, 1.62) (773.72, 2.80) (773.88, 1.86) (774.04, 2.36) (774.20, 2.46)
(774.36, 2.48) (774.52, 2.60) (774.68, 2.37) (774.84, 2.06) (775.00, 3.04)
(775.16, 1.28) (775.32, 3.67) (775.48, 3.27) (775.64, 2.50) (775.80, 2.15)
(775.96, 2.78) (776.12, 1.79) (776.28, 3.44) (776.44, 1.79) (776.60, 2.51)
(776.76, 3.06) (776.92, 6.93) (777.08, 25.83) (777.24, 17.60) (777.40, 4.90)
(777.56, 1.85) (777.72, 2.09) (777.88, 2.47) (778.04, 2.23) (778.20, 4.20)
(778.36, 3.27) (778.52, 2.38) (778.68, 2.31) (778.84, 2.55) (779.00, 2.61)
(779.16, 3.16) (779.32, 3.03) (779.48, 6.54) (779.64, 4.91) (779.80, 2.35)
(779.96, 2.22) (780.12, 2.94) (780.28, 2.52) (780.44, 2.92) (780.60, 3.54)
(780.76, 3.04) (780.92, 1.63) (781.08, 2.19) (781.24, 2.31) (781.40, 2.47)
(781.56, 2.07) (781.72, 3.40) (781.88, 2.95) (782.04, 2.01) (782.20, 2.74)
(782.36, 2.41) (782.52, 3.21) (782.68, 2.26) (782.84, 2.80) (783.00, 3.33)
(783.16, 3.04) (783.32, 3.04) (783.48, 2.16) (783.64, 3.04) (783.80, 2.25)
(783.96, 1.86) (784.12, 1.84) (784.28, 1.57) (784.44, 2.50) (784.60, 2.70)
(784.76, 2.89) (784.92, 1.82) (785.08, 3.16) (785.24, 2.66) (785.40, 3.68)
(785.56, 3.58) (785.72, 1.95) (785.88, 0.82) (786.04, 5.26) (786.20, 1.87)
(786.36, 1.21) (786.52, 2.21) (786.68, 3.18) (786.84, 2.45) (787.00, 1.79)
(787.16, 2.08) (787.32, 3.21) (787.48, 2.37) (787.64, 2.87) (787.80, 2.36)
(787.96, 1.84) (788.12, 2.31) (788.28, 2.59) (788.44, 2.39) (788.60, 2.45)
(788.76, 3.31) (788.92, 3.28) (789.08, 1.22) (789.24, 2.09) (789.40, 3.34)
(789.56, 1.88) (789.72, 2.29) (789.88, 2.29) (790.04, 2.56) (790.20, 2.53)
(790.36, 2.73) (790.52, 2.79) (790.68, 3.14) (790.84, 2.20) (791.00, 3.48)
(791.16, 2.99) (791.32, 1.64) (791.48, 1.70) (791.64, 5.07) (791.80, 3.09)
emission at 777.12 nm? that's H-alpha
